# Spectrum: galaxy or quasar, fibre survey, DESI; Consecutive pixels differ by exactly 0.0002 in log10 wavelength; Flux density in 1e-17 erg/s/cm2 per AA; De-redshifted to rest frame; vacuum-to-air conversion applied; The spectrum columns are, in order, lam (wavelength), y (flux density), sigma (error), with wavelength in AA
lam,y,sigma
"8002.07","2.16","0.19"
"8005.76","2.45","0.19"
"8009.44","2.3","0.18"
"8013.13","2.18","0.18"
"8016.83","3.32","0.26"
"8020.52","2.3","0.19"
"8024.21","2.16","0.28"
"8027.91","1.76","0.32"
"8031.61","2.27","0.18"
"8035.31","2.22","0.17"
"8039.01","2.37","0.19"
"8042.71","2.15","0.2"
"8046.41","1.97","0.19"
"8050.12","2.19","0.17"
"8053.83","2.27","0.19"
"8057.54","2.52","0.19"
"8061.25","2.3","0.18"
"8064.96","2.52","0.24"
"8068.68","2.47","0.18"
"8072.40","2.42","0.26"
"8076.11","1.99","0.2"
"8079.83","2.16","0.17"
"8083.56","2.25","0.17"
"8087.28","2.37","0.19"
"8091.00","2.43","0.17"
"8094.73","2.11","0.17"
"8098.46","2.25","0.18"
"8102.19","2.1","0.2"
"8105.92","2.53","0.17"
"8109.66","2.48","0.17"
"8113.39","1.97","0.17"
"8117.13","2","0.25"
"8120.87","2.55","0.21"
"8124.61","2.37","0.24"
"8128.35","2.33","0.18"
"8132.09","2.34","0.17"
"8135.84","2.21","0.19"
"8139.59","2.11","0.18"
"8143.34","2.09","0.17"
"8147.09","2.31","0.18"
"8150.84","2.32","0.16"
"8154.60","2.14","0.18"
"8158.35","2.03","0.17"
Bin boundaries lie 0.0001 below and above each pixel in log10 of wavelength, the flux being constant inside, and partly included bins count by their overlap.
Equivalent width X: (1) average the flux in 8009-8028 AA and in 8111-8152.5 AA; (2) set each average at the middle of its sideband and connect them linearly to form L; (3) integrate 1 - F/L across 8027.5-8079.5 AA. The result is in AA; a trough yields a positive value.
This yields 2.0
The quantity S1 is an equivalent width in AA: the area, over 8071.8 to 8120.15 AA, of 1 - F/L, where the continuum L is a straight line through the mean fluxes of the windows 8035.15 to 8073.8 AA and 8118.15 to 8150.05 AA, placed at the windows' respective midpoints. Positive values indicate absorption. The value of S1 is 1.2 AA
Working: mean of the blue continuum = 2.31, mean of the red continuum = 2.28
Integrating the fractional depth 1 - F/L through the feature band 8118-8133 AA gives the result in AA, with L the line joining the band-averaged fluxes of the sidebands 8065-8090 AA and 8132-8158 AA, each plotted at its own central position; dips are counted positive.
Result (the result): -1.0 AA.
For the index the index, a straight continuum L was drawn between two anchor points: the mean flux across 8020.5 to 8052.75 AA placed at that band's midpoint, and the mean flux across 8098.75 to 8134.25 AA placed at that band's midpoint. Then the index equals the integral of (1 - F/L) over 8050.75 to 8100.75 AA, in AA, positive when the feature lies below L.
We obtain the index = -2.0 AA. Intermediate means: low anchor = 2.15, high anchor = 2.29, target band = 2.31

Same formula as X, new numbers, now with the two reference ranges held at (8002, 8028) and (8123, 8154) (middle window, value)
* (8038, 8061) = 1.0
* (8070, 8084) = 0.6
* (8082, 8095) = 0.0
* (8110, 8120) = 0.7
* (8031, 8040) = 0.3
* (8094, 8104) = 0.6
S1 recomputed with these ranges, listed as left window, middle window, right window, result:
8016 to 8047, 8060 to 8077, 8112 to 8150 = -0.8 AA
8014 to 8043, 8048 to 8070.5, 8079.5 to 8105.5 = -0.8 AA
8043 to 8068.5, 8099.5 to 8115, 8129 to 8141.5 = -0.1 AA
